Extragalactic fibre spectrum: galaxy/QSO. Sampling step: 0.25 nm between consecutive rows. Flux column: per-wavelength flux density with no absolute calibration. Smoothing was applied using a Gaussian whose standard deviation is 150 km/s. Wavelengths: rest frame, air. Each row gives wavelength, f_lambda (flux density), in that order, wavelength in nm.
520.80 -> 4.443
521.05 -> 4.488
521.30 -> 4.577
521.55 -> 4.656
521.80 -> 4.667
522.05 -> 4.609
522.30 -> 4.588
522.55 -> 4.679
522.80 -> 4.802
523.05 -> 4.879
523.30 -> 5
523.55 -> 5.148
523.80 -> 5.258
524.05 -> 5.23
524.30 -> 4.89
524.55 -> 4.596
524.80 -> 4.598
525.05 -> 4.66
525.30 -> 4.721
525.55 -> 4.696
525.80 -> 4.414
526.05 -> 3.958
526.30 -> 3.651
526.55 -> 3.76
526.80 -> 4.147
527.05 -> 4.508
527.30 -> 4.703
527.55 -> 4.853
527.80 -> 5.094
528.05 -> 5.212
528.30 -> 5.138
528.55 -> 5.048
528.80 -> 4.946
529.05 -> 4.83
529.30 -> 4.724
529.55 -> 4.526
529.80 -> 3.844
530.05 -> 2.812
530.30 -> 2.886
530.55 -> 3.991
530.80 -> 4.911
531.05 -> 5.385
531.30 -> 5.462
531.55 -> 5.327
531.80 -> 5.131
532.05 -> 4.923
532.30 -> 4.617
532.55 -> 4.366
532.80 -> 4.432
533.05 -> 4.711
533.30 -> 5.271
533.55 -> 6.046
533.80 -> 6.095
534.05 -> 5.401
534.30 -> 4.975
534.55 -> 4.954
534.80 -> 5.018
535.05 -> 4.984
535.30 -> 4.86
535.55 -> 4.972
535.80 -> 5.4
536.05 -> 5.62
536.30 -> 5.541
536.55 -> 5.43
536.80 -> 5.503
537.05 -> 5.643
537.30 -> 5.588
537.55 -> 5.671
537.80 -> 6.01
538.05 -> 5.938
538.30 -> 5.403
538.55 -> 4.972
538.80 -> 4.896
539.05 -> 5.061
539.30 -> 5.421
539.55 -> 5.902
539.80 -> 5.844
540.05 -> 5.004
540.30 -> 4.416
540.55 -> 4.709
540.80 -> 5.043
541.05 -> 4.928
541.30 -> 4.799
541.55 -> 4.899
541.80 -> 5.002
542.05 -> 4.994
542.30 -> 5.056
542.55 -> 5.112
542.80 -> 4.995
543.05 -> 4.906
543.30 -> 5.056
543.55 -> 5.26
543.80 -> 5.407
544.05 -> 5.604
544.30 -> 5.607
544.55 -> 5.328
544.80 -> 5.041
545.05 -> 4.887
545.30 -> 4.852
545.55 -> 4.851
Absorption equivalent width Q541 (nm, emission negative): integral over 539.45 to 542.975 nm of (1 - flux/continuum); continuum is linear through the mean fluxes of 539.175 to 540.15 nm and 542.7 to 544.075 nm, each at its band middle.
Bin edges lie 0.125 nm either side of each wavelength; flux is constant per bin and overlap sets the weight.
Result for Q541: 0.23 nm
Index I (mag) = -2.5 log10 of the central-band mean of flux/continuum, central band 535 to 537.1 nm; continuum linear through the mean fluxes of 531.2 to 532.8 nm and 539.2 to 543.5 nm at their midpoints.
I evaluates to -0.07 mag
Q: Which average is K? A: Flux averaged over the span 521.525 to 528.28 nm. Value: 4.67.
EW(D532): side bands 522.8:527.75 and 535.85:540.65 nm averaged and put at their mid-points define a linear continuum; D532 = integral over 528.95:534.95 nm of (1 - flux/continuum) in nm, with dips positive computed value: 0.304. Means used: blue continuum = 4.63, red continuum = 5.4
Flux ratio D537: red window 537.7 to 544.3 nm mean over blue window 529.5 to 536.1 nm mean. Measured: 1.07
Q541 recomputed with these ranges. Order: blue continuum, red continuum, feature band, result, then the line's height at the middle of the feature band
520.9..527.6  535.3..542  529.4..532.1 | 0.25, 4.92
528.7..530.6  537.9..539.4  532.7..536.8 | -0.42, 4.76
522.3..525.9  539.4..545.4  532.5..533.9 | -0.06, 4.97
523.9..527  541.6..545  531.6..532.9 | 0.00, 4.73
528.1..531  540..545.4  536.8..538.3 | -0.29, 4.78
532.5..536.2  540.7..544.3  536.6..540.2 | -0.25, 5.13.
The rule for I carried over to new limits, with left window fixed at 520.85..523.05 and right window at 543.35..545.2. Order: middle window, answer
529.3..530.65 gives 0.30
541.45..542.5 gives 0.05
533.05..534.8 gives -0.08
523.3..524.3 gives -0.10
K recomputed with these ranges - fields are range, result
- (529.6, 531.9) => 4.41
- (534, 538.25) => 5.38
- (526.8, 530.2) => 4.6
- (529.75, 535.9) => 4.84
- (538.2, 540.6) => 5.17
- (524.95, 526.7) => 4.26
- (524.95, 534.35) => 4.69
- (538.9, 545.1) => 5.13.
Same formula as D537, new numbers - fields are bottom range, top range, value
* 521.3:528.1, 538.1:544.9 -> 1.10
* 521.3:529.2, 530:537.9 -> 1.08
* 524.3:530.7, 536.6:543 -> 1.18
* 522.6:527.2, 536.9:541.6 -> 1.15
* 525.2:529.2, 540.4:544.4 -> 1.10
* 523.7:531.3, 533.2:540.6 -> 1.18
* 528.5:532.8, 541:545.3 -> 1.12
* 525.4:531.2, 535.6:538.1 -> 1.26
